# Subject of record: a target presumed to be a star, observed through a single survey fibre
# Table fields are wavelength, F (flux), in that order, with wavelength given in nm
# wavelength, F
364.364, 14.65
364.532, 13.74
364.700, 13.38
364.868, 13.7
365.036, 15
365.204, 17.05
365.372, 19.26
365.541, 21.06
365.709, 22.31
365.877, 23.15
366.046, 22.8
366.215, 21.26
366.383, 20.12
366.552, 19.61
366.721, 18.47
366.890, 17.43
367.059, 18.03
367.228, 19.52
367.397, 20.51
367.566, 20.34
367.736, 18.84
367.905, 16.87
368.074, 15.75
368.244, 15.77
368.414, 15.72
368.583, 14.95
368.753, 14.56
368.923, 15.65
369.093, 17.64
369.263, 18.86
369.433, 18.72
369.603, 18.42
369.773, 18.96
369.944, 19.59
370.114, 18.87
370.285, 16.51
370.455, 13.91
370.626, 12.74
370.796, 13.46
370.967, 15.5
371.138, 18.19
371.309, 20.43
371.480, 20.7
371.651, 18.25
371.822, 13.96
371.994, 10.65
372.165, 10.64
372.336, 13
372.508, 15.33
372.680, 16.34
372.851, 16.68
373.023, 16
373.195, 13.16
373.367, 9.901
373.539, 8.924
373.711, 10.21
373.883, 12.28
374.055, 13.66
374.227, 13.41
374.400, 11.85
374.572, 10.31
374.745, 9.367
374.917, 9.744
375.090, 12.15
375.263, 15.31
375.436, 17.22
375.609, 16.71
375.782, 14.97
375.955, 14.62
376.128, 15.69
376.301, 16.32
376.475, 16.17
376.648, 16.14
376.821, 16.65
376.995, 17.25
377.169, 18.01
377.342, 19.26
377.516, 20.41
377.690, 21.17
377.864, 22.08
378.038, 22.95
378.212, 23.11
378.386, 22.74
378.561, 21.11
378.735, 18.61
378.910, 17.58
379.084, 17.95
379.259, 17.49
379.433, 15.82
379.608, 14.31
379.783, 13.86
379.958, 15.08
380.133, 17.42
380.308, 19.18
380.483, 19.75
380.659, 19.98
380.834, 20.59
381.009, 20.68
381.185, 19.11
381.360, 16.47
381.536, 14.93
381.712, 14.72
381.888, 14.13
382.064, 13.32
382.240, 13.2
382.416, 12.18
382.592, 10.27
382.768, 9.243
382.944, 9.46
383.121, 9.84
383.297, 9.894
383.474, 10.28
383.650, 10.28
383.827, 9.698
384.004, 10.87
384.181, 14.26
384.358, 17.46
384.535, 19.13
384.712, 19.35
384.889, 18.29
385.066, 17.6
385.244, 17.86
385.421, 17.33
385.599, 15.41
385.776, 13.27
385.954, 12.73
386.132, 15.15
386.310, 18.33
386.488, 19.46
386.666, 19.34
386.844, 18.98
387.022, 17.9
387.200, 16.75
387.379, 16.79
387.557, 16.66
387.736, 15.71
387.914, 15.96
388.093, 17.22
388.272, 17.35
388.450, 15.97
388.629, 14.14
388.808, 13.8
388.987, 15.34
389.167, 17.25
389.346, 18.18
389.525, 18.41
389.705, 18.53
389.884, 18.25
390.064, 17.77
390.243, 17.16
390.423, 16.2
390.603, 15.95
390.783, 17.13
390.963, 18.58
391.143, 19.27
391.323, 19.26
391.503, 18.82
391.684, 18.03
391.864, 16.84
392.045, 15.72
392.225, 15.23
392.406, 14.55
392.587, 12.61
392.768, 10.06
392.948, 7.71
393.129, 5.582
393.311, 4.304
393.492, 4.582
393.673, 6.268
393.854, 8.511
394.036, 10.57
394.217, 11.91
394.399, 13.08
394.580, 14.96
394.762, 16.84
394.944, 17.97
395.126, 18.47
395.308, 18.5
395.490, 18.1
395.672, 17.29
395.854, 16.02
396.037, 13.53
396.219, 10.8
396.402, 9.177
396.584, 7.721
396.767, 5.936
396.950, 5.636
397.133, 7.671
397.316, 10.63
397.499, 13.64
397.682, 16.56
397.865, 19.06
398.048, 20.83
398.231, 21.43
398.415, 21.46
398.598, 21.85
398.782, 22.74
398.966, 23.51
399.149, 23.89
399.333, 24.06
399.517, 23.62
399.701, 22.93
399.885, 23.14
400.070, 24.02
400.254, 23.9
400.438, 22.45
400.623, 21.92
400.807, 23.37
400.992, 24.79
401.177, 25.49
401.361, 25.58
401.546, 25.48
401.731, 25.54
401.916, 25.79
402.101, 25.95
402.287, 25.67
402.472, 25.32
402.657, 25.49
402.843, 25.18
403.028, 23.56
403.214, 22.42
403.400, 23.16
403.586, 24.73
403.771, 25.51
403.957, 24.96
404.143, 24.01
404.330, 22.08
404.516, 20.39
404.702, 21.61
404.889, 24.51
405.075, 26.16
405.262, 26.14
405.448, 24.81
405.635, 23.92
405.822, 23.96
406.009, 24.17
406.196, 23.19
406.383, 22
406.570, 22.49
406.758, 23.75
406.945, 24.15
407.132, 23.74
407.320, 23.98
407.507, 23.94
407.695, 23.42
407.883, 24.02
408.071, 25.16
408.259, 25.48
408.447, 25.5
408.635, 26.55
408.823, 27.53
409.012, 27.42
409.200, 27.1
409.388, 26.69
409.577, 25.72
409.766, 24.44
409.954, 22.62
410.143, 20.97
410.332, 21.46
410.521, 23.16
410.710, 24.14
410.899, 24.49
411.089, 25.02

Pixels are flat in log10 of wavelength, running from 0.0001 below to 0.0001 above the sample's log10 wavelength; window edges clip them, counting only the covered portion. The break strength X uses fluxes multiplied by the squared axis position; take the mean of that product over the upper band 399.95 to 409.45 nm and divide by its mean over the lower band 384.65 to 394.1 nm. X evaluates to 1.72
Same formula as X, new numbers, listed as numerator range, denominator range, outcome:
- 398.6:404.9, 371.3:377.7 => 1.88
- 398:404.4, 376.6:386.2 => 1.63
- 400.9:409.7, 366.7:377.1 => 1.89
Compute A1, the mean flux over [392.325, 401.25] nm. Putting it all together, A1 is 16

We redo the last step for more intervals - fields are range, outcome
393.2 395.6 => 12.6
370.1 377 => 14.4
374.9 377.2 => 15.6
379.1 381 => 17.5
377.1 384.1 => 16.2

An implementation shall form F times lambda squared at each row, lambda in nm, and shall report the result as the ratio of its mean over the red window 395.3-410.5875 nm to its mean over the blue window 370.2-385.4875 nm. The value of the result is 1.6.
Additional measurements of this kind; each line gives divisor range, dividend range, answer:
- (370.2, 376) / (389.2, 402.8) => 1.41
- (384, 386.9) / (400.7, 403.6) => 1.60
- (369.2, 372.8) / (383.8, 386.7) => 1.08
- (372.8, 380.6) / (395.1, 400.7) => 1.23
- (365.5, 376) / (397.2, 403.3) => 1.65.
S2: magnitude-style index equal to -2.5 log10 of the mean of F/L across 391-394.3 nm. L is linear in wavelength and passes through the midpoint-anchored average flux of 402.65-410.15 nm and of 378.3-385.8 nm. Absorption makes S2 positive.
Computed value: 0.487 mag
